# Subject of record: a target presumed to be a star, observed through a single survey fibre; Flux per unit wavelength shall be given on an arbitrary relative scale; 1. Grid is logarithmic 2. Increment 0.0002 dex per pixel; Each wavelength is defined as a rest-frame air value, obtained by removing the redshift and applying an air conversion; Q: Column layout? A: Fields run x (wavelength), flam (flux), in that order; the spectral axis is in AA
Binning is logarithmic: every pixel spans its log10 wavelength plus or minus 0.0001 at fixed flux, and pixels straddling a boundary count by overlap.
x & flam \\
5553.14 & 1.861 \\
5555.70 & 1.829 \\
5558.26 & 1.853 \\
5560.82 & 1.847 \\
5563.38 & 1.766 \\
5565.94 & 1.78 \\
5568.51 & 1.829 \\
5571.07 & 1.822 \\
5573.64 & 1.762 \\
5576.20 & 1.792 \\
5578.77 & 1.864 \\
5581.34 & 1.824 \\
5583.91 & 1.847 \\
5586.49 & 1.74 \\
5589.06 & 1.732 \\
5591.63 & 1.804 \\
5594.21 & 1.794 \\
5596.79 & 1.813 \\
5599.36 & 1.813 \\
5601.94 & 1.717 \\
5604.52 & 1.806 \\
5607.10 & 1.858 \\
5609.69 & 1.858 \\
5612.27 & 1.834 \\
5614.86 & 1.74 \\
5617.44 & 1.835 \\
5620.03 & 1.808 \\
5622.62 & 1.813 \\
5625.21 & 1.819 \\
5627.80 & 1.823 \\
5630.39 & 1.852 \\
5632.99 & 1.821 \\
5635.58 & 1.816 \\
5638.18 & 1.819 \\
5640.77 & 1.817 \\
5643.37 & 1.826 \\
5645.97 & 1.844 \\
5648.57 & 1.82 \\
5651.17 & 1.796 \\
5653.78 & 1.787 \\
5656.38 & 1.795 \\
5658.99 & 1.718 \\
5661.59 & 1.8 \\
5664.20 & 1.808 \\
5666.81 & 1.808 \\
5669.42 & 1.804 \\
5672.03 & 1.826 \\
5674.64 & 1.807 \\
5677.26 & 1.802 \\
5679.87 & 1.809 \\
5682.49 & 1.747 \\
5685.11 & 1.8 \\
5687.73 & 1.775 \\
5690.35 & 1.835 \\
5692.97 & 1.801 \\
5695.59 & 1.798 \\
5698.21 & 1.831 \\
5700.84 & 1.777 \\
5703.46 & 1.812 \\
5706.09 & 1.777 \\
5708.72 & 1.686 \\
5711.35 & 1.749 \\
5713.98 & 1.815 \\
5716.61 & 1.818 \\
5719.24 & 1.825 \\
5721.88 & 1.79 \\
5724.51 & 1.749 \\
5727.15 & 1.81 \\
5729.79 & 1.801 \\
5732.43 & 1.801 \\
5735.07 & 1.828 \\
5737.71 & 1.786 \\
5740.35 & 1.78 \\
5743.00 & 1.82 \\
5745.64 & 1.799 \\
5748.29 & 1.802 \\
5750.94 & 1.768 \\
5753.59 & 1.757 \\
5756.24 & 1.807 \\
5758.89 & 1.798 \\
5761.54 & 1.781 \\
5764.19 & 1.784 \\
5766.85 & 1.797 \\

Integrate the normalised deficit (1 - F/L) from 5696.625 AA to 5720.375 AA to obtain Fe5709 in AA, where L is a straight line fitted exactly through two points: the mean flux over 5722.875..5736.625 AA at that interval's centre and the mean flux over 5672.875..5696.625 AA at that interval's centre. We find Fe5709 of 0.1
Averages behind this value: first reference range 1.8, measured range 1.79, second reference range 1.8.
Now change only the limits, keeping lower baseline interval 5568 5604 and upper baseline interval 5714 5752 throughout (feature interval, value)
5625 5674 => -0.34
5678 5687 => 0.06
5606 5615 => -0.18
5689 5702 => -0.07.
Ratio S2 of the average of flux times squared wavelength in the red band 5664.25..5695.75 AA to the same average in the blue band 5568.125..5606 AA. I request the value 1.04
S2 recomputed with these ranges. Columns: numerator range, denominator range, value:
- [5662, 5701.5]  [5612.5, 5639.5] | 1.01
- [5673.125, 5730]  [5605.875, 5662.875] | 1.01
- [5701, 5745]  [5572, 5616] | 1.04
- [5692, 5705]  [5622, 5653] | 1.01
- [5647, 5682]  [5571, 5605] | 1.03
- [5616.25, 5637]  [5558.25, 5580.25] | 1.03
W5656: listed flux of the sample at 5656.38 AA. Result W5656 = 1.795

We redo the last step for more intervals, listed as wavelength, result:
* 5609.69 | 1.858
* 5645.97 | 1.844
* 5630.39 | 1.852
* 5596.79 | 1.813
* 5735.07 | 1.828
